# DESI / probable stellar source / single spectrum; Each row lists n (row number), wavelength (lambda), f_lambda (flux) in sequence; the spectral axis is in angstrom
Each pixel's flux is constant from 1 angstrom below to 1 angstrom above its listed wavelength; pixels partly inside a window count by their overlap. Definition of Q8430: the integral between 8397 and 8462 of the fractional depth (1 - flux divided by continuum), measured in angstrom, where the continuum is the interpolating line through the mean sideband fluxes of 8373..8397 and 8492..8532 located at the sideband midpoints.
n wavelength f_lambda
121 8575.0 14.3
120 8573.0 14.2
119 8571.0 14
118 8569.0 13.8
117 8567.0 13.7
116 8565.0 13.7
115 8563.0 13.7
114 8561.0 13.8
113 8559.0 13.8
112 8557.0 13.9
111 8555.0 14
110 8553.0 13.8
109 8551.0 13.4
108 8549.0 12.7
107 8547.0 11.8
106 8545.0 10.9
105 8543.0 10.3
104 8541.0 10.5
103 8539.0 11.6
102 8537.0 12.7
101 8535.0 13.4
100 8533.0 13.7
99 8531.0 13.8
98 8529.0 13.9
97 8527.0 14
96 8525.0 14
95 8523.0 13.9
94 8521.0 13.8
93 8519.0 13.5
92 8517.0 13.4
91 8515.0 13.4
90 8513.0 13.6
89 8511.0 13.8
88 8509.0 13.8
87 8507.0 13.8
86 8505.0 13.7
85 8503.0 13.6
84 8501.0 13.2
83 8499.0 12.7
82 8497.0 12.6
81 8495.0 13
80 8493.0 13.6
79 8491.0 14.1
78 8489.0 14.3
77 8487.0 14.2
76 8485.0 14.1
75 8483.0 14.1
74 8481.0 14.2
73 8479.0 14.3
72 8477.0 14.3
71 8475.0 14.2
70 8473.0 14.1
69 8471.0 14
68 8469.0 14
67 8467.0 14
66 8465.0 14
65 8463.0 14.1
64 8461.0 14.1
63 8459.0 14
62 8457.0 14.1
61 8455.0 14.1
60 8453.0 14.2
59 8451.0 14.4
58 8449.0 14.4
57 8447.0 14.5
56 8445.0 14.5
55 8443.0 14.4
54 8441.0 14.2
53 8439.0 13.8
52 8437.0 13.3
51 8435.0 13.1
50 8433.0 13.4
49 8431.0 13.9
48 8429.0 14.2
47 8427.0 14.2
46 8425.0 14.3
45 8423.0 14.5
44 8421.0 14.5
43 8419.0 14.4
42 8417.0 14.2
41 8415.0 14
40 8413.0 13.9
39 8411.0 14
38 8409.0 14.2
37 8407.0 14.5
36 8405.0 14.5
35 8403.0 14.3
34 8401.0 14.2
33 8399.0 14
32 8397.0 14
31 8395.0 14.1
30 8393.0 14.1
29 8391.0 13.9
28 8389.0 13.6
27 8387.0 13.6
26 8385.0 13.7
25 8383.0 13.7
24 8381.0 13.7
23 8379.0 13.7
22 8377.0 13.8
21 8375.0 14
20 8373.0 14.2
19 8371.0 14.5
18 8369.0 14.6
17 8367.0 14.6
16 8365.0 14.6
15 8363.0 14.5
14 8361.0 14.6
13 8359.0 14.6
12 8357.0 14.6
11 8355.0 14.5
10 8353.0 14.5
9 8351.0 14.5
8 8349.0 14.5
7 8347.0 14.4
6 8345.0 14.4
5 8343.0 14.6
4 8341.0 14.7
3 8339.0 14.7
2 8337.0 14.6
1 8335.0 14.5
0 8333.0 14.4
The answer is -1.9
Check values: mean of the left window 13.8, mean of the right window 13.6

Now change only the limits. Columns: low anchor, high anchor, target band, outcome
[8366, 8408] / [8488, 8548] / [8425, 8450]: -0.5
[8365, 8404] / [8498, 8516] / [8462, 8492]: -1.1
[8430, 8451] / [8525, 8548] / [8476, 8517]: -1.9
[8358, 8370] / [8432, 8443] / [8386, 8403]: 0.3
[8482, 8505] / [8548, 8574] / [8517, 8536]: -0.1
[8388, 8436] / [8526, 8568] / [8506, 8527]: -0.7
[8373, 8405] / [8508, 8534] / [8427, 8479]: -0.9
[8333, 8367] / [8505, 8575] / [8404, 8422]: -0.1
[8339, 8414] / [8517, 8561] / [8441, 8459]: -0.8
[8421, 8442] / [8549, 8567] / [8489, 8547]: 2.6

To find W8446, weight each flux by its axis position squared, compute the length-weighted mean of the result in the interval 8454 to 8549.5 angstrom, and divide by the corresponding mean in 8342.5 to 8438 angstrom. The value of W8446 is 0.98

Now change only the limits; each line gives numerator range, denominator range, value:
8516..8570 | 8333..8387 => 0.96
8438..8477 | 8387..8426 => 1.01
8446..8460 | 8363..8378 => 1.01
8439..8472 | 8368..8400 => 1.03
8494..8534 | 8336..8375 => 0.97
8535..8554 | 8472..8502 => 0.88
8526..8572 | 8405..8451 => 0.95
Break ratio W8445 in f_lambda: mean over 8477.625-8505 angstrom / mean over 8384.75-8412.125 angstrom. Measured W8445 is 1.0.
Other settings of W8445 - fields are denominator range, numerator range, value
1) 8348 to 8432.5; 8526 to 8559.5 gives 0.90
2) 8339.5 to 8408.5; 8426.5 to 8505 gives 0.98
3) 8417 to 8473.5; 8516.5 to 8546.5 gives 0.91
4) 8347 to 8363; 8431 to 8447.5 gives 0.96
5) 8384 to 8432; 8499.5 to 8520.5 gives 0.96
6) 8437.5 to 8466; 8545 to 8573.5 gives 0.95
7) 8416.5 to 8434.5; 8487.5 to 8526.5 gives 0.96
